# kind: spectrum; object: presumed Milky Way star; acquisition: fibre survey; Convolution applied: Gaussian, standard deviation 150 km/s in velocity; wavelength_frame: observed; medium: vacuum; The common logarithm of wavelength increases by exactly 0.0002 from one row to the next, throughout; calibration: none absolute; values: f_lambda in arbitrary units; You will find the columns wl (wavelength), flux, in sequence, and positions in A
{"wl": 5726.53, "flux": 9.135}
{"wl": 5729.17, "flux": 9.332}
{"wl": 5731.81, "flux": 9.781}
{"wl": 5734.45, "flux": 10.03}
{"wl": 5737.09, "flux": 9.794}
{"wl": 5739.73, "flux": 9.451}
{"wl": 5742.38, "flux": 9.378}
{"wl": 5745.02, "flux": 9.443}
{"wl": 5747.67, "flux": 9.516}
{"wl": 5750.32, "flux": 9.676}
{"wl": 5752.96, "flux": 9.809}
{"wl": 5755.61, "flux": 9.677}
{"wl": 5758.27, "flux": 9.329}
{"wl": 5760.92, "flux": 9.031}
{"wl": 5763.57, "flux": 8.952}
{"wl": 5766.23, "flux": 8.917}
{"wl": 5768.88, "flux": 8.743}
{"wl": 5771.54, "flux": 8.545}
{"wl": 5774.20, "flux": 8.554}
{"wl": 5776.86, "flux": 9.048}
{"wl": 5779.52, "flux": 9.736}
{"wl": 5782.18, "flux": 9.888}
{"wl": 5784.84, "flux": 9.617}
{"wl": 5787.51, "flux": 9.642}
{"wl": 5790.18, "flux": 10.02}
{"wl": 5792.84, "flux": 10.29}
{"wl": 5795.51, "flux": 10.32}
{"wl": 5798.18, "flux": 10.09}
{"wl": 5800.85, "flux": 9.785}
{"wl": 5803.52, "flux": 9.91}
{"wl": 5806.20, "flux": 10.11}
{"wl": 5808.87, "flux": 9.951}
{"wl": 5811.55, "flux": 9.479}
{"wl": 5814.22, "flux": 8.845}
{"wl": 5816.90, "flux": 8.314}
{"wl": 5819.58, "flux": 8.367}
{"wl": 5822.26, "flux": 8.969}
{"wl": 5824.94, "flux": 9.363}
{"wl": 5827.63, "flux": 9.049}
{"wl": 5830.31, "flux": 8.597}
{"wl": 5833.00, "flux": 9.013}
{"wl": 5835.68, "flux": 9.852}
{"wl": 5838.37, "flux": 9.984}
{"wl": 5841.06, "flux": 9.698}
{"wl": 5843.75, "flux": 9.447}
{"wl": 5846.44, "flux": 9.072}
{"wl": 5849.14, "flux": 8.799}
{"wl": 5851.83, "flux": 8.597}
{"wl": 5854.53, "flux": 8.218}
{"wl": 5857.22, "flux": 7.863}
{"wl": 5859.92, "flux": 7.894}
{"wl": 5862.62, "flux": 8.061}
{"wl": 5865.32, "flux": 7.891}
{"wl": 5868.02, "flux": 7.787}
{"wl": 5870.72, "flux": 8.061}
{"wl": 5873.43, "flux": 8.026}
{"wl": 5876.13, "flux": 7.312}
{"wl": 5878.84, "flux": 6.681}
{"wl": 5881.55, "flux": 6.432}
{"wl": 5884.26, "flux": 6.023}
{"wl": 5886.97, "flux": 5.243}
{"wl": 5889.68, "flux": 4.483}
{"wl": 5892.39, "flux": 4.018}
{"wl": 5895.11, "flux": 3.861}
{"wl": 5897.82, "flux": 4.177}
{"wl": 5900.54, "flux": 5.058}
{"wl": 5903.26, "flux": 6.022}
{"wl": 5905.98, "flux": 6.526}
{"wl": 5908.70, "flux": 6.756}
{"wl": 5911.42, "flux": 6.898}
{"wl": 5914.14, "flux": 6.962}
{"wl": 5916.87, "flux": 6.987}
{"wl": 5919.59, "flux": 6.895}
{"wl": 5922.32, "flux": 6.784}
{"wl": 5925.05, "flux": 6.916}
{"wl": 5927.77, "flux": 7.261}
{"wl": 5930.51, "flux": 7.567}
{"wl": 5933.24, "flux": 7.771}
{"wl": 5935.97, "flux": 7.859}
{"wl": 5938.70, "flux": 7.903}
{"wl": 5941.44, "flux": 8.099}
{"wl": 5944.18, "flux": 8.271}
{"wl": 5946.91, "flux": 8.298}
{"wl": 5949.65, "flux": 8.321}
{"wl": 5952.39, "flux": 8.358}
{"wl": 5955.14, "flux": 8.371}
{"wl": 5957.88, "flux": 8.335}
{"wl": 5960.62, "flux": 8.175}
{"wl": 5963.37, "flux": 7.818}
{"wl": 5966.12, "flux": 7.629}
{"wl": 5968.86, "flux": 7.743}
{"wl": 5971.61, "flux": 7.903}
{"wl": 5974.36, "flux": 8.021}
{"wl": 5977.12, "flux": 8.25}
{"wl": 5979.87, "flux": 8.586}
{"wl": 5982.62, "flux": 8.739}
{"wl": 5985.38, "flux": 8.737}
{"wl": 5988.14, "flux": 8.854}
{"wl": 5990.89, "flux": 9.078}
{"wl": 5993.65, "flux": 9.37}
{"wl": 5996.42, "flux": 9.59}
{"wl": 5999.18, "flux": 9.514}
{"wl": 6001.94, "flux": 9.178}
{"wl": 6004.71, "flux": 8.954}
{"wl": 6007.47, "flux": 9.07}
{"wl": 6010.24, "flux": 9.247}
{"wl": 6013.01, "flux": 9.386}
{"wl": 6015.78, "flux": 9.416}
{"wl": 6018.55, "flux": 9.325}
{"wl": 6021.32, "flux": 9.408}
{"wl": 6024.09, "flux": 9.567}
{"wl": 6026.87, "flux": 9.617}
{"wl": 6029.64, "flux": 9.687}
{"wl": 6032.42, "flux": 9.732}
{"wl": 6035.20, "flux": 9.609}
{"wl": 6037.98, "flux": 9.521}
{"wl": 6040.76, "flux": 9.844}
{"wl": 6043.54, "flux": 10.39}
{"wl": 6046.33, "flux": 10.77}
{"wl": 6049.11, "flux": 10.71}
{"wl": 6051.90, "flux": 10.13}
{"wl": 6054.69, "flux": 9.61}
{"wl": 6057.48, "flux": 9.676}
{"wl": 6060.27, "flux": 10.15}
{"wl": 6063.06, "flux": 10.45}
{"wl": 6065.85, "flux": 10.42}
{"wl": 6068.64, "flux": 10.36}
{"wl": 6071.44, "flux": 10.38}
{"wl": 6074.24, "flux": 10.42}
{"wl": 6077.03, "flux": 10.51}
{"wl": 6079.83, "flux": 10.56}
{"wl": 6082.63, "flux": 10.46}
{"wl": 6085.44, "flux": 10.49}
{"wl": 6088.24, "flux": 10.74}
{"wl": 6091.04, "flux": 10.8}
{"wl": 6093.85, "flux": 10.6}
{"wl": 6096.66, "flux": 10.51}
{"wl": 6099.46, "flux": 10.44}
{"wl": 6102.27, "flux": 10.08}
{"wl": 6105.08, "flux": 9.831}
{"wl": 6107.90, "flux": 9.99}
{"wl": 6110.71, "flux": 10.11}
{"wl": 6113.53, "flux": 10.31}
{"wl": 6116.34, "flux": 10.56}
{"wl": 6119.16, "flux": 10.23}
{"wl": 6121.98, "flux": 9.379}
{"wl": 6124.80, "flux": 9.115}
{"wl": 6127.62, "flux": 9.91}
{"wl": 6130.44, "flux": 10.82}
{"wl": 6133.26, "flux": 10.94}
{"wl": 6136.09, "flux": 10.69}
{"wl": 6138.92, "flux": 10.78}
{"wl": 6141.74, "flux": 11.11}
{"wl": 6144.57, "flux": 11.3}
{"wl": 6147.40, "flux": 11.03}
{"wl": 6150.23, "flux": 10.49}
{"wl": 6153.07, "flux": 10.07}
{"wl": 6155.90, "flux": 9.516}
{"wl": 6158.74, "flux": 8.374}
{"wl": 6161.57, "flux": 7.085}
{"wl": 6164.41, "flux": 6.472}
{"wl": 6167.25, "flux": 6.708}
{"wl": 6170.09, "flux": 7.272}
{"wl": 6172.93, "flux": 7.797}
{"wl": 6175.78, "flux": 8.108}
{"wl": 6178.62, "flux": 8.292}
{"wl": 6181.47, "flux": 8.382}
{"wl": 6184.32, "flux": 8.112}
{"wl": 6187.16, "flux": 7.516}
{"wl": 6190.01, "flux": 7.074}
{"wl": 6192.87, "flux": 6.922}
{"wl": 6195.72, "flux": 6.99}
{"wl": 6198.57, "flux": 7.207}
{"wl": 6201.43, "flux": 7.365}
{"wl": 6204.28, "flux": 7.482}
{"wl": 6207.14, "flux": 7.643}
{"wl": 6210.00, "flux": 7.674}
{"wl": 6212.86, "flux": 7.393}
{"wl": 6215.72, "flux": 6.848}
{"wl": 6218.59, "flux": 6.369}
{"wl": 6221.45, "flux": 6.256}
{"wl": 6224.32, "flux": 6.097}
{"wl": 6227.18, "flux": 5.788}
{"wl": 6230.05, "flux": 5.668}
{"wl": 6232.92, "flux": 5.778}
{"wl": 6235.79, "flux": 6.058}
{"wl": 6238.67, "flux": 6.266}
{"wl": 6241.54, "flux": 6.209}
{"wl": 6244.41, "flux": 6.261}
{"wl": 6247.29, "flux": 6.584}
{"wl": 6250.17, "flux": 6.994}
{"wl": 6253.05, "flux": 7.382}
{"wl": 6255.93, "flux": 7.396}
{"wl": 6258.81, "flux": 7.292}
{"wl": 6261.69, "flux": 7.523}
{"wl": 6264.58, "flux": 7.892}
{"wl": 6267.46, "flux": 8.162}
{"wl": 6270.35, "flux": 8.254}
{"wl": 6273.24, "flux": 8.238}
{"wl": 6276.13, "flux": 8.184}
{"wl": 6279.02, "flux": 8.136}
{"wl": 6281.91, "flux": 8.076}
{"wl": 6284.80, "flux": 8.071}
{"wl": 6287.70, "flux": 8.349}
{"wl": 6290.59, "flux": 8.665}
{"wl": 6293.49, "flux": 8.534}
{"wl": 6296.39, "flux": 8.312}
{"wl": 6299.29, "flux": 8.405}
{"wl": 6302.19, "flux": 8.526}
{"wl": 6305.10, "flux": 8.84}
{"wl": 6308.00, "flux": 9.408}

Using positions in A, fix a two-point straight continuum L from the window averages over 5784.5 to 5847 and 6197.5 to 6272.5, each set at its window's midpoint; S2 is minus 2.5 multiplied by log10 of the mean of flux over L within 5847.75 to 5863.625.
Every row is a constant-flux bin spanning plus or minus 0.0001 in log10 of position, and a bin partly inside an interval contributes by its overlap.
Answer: 0.13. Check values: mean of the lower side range 9.49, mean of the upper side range 6.93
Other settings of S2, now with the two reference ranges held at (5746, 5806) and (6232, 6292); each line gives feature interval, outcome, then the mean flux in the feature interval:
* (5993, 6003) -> -0.10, 9.42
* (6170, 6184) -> -0.03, 8.04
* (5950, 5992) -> 0.05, 8.3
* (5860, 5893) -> 0.32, 6.77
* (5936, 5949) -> 0.09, 8.13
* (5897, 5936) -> 0.31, 6.69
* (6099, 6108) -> -0.23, 10.1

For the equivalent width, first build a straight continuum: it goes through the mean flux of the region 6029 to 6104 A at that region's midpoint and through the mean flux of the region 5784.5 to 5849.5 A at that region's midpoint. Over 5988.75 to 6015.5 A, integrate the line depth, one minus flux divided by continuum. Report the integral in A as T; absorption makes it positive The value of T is 2.13 A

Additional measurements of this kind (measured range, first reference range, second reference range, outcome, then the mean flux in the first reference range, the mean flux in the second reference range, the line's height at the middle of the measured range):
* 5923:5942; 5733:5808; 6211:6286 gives 2.46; 9.55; 7.05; 8.7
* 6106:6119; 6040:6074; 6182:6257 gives -1.64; 10.3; 6.83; 9.09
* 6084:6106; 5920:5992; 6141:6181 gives -4.91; 8.05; 8.78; 8.54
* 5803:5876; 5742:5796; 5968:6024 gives 3.59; 9.42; 8.95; 9.27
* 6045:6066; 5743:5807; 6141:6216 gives -4.07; 9.52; 8.15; 8.57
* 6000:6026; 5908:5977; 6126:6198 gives -3.96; 7.7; 8.85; 8.07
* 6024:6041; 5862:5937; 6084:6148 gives -1.37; 6.56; 10.4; 8.93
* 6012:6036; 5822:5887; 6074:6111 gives 0.65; 8.28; 10.4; 9.79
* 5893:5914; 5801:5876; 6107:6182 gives 7.81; 8.85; 9.44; 8.97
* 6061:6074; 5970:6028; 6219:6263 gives -3.25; 9.03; 6.5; 8.31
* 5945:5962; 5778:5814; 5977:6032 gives 1.93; 9.87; 9.21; 9.37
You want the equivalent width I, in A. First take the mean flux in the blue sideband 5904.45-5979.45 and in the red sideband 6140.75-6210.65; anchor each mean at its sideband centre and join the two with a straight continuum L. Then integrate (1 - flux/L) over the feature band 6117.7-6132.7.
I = -3.42 A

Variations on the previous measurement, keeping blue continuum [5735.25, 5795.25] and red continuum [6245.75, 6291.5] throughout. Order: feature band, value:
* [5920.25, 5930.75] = 2.2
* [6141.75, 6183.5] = -2.8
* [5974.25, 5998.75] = -0.4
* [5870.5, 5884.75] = 3.1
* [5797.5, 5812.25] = -0.9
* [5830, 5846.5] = -0.5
